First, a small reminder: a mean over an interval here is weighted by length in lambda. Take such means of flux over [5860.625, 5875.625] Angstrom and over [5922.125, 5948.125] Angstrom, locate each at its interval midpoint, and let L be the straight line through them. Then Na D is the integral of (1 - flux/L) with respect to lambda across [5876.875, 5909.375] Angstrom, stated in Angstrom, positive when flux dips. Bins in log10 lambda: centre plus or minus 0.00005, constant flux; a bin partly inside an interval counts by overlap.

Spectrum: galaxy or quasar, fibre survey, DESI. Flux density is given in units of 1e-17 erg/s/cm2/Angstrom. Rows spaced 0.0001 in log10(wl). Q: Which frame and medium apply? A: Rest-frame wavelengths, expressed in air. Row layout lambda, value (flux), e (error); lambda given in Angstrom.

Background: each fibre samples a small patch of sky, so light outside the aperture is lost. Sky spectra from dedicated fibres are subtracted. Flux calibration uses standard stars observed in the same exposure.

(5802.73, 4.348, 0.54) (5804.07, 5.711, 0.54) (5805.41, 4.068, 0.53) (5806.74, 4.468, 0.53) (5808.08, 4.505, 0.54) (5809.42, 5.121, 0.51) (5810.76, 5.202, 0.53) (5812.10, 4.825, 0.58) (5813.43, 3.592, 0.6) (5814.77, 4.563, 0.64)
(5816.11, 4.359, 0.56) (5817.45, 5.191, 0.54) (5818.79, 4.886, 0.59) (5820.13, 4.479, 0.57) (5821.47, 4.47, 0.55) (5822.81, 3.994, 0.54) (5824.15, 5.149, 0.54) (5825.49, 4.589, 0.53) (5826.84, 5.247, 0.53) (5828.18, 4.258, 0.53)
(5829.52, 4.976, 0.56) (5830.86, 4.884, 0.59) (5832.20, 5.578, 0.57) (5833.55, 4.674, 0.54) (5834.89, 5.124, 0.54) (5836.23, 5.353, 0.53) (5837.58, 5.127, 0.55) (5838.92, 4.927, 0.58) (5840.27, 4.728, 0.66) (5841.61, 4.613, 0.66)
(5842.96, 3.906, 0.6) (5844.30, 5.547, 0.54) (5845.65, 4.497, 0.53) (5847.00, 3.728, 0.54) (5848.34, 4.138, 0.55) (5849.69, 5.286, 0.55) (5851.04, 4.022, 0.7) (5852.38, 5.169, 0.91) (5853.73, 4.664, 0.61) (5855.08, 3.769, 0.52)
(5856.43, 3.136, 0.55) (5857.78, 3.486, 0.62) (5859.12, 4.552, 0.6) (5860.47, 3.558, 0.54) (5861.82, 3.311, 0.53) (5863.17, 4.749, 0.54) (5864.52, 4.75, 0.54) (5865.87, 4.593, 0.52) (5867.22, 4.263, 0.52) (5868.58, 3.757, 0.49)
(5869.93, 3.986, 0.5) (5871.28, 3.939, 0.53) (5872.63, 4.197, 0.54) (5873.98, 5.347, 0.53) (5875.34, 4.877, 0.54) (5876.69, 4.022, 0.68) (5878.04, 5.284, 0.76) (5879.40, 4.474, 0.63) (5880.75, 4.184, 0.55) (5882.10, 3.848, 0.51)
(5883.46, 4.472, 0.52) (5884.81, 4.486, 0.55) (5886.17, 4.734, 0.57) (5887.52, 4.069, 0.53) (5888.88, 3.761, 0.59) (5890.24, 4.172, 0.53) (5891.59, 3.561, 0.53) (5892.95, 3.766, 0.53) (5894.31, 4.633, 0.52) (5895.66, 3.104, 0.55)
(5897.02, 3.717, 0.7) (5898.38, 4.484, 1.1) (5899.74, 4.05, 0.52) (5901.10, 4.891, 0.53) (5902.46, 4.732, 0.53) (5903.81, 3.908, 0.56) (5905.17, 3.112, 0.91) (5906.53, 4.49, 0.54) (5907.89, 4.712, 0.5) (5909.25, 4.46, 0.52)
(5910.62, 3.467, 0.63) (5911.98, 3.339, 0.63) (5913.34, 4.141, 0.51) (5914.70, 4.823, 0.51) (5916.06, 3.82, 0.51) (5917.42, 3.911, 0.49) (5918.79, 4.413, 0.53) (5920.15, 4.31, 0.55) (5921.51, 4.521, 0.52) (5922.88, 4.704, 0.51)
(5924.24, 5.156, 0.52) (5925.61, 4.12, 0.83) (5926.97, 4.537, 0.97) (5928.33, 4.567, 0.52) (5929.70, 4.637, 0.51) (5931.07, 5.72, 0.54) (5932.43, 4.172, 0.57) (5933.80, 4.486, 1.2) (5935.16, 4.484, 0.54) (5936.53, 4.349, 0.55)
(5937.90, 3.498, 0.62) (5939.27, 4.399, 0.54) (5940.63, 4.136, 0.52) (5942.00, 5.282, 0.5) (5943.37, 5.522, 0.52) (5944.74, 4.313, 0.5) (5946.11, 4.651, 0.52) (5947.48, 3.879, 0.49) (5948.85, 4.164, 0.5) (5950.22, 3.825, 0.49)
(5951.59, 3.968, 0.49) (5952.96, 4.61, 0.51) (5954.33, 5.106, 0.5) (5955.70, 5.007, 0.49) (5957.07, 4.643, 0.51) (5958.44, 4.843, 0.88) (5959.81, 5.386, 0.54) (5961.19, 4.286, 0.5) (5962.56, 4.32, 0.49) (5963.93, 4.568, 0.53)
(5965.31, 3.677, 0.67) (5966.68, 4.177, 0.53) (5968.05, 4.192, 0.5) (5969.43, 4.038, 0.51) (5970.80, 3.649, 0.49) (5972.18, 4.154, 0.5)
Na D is 1.4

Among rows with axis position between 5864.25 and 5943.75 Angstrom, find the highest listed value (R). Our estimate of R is 5.72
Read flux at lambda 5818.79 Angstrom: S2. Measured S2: 4.886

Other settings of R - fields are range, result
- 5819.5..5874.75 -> 5.578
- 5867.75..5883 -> 5.347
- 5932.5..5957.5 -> 5.522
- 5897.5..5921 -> 4.891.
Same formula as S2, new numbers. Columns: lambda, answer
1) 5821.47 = 4.47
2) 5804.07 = 5.711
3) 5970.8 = 3.649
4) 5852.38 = 5.169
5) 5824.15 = 5.149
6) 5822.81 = 3.994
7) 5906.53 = 4.49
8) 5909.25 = 4.46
